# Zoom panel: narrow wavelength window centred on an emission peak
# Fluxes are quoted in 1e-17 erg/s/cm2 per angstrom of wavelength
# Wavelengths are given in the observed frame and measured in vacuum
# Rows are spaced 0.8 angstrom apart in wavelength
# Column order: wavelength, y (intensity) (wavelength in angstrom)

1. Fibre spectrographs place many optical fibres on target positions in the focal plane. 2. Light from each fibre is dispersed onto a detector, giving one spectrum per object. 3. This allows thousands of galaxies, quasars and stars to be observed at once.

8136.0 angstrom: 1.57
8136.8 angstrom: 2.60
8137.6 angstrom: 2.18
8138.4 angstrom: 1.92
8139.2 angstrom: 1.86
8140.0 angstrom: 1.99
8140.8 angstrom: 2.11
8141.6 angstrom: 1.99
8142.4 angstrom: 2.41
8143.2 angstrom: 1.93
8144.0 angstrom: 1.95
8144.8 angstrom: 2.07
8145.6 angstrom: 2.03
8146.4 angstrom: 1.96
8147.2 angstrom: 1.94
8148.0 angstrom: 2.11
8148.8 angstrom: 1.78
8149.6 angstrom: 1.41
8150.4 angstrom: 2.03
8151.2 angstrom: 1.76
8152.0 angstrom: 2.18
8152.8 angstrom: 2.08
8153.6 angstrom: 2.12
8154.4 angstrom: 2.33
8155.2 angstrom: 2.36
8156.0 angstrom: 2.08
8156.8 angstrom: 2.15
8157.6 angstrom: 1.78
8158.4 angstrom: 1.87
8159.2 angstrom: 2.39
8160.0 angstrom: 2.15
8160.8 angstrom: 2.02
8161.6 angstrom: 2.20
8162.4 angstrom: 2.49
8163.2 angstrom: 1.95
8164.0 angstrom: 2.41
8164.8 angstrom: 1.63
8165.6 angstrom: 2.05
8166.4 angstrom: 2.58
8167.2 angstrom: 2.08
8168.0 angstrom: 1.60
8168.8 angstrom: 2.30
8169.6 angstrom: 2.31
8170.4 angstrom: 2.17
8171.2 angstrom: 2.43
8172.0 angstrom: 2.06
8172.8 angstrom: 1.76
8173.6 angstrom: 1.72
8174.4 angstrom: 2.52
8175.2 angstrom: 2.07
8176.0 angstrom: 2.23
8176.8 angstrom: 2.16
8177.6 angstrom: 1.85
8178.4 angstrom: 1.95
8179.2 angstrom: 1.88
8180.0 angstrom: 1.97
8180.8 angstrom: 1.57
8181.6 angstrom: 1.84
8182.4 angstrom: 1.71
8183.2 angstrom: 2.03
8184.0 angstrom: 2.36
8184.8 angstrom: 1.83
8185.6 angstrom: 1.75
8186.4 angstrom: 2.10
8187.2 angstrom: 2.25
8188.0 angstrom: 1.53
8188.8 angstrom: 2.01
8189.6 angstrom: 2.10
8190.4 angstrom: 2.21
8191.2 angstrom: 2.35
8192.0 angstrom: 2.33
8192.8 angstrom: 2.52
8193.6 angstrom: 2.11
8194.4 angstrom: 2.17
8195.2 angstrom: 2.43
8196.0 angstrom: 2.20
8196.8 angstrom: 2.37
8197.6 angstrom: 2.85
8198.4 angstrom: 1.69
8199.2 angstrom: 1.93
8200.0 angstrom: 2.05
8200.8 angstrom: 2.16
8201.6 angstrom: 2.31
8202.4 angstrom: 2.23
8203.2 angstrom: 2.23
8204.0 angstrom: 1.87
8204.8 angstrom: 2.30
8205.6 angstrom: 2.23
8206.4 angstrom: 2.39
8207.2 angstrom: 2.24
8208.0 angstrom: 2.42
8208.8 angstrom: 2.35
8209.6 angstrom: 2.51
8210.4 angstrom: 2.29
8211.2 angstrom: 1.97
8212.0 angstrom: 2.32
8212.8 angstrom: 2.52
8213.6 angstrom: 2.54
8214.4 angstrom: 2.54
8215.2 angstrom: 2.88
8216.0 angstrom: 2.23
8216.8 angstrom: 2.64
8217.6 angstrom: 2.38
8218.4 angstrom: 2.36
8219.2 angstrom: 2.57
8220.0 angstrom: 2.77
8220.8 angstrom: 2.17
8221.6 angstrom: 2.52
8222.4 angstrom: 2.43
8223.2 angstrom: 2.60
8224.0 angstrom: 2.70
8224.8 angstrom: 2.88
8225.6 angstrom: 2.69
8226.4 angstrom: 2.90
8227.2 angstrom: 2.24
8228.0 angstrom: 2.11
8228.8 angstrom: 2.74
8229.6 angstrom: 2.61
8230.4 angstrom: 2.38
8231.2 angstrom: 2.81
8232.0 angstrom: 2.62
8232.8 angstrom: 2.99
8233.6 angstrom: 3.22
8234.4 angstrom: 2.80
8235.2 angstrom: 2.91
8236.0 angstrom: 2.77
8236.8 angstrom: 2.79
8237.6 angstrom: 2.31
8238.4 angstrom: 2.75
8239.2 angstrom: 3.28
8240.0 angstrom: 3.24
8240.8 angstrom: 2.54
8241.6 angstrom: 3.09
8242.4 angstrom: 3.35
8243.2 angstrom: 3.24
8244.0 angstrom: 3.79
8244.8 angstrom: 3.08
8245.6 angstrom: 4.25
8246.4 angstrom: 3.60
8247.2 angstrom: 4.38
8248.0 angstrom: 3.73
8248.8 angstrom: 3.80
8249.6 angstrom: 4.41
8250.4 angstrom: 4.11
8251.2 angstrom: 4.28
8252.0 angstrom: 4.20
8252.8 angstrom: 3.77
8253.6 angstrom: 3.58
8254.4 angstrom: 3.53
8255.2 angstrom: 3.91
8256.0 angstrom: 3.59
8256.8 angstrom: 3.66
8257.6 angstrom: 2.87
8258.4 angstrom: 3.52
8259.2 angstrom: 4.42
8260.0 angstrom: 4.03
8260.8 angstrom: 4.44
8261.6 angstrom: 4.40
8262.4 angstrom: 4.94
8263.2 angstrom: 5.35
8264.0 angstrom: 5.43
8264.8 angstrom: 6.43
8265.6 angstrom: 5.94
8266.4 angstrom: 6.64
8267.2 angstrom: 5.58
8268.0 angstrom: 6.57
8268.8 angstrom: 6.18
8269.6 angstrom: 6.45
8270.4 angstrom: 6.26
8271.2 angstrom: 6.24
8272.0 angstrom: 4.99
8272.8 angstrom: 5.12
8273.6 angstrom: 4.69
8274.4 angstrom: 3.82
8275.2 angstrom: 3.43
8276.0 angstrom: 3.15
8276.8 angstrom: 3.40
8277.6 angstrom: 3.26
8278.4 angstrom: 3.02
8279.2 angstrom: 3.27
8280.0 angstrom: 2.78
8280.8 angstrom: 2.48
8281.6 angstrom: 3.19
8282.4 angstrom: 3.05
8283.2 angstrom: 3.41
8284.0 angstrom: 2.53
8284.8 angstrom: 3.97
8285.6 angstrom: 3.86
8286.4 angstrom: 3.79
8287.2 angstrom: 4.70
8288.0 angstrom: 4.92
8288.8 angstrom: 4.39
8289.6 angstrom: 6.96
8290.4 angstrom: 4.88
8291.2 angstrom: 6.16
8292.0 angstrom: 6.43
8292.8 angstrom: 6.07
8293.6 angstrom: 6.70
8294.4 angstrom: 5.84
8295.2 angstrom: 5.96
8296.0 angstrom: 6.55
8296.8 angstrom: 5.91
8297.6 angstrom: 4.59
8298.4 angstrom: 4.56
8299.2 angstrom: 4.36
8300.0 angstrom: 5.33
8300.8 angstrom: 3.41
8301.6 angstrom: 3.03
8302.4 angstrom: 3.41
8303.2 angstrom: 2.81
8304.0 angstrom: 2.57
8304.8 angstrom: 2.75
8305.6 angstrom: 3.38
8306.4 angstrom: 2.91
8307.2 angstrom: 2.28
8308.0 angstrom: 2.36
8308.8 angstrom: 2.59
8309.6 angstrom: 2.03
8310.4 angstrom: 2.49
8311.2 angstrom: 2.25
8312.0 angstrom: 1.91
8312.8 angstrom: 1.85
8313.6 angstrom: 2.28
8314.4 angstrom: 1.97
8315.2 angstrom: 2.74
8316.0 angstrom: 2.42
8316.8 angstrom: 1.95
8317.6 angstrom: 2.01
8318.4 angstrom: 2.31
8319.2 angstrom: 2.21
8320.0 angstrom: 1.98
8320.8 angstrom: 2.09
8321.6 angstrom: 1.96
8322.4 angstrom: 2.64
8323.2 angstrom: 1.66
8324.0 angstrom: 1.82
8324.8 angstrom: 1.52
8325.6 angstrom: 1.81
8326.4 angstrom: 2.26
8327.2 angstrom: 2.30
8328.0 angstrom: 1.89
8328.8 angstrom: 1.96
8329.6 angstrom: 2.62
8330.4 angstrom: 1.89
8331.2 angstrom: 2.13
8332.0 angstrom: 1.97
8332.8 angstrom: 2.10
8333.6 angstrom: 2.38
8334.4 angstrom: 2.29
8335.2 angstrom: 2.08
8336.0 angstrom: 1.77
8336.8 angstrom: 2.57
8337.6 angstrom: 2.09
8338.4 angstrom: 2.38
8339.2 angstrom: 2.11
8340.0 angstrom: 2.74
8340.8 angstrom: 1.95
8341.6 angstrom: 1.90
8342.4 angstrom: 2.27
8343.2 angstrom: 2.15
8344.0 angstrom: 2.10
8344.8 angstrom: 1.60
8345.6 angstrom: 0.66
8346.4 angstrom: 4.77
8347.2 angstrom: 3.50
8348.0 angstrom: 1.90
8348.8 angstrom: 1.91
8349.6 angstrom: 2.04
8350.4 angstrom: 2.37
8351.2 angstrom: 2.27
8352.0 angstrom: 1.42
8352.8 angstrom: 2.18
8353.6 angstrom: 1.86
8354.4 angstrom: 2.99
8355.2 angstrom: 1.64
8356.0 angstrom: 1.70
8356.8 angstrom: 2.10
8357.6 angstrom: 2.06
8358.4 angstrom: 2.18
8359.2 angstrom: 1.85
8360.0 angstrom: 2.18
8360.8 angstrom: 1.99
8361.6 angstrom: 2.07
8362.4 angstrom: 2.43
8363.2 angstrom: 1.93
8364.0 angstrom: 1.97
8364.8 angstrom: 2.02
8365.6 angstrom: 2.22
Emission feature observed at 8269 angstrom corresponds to Halpha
